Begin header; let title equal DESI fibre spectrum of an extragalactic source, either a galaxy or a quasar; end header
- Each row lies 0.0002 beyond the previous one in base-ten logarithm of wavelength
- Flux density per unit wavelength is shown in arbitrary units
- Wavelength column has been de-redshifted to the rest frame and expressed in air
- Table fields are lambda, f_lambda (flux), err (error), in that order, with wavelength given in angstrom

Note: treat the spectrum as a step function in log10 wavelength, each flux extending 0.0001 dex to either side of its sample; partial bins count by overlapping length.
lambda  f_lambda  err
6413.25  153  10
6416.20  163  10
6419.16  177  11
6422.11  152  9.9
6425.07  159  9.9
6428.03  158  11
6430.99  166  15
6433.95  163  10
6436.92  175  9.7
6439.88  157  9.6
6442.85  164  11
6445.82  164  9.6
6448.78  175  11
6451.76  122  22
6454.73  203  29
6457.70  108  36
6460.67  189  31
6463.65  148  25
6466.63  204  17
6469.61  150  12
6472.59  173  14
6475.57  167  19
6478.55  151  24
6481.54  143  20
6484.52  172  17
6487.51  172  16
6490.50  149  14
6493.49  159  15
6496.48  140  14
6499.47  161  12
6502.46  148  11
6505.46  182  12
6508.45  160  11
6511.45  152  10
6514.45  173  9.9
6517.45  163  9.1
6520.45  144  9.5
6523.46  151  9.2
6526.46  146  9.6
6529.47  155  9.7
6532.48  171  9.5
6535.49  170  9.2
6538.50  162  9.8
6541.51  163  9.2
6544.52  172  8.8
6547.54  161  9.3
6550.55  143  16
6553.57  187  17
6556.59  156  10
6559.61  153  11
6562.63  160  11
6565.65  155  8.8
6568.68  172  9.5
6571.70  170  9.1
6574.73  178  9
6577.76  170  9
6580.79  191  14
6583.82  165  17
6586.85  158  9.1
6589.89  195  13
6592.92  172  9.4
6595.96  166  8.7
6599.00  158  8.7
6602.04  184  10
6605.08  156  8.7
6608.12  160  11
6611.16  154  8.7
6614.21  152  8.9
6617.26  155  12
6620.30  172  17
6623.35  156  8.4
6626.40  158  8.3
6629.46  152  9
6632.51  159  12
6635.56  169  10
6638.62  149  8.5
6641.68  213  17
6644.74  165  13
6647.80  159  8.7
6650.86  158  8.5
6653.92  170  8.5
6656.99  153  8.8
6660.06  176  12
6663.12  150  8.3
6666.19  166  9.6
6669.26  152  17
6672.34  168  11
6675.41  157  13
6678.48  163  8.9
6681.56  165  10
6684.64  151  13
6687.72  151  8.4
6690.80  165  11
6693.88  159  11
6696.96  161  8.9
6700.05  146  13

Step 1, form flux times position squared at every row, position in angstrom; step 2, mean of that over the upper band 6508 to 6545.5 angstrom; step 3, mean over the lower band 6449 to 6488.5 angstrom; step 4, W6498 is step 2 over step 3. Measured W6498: 1.01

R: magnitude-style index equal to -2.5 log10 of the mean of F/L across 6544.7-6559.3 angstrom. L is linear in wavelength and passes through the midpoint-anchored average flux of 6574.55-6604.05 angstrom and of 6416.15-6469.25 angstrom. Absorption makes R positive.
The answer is 0.06 mag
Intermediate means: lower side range 163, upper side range 173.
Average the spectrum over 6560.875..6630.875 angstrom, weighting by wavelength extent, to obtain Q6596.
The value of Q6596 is 166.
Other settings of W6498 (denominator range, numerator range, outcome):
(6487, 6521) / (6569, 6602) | 1.12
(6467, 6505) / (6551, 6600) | 1.09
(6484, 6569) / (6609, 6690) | 1.05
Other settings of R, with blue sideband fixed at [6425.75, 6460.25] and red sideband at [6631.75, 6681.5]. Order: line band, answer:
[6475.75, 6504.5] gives 0.04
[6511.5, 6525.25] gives 0.03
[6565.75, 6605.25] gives -0.06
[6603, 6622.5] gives 0.03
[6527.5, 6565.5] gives 0.00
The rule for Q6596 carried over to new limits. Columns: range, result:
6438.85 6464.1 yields 159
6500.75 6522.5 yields 160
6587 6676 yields 164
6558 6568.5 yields 158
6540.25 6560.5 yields 162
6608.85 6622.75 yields 158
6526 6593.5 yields 167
